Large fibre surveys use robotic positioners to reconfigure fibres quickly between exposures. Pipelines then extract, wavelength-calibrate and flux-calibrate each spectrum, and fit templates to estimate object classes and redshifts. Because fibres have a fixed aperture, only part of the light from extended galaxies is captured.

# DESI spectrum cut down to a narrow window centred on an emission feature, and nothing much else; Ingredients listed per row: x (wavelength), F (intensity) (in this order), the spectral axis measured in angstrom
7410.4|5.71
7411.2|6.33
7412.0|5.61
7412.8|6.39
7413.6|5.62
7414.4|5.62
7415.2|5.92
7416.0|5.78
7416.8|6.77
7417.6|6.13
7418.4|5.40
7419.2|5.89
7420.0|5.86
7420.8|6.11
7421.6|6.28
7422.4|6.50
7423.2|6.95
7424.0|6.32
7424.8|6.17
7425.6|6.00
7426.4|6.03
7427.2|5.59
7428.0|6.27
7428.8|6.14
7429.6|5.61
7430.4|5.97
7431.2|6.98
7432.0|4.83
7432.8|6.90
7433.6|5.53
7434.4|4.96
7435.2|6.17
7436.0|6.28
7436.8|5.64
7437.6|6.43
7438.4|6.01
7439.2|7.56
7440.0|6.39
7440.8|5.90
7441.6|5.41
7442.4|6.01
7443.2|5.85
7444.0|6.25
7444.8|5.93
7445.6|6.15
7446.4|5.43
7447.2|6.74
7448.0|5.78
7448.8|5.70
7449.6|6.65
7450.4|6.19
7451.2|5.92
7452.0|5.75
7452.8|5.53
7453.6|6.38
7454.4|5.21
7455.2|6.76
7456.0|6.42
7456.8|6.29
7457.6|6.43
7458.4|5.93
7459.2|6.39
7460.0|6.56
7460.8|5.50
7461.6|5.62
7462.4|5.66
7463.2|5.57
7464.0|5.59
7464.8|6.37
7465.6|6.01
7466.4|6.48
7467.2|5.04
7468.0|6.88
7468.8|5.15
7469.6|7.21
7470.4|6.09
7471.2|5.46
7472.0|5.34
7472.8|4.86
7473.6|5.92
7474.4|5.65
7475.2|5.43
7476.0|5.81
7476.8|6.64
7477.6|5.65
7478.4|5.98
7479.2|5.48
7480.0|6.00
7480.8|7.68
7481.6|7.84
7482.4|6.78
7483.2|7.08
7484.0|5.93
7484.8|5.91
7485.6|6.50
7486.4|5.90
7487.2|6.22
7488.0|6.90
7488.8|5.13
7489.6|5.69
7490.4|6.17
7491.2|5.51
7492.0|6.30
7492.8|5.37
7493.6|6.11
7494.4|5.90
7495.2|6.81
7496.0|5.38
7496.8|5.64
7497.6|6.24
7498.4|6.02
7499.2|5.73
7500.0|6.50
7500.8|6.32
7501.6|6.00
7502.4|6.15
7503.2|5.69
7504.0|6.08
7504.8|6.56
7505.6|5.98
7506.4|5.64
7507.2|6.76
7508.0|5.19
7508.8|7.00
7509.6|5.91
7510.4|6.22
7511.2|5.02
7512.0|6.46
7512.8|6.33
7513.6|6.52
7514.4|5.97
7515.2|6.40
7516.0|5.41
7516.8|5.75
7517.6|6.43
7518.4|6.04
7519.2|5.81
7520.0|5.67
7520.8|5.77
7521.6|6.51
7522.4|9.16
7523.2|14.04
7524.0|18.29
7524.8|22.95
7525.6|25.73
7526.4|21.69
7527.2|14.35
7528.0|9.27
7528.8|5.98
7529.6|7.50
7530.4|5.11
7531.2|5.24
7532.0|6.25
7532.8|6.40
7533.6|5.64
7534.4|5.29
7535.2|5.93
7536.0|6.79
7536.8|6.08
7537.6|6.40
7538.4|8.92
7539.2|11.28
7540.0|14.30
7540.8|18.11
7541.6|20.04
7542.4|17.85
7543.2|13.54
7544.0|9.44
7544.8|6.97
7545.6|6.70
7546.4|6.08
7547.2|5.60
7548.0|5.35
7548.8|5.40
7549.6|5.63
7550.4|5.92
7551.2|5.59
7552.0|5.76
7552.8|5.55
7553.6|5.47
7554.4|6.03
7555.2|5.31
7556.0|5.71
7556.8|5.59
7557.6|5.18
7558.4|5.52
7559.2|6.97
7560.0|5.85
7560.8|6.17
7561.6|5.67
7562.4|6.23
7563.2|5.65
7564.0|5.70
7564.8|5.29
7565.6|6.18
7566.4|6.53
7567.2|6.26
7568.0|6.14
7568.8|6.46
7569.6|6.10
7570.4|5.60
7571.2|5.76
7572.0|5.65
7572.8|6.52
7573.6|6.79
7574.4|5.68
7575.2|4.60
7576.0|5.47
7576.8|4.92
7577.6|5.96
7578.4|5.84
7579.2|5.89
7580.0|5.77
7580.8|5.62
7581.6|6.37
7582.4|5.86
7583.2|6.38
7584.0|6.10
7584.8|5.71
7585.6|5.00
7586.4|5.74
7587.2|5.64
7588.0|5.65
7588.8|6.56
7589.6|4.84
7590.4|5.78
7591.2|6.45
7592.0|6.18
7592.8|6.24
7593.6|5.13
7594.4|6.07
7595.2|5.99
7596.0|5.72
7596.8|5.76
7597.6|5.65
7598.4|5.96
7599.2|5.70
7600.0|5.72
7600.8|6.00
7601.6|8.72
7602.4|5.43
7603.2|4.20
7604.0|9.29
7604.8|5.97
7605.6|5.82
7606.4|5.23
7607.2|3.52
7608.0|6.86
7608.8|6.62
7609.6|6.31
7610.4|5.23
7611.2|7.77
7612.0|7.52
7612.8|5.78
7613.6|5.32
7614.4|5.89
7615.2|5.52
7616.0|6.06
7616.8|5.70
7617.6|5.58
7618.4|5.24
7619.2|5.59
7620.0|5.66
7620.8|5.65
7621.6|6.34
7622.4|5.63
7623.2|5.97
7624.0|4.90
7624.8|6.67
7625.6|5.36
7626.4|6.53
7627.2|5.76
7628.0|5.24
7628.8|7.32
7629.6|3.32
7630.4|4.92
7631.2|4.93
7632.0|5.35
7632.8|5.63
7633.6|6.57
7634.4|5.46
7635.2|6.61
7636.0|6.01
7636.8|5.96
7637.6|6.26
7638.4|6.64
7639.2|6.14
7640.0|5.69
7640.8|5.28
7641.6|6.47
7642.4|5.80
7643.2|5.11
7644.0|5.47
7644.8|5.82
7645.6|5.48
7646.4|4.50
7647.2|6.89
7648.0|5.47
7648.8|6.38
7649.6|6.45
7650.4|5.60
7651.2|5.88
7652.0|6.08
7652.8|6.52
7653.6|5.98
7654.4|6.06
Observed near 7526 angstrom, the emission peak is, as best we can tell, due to [S II] 6716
